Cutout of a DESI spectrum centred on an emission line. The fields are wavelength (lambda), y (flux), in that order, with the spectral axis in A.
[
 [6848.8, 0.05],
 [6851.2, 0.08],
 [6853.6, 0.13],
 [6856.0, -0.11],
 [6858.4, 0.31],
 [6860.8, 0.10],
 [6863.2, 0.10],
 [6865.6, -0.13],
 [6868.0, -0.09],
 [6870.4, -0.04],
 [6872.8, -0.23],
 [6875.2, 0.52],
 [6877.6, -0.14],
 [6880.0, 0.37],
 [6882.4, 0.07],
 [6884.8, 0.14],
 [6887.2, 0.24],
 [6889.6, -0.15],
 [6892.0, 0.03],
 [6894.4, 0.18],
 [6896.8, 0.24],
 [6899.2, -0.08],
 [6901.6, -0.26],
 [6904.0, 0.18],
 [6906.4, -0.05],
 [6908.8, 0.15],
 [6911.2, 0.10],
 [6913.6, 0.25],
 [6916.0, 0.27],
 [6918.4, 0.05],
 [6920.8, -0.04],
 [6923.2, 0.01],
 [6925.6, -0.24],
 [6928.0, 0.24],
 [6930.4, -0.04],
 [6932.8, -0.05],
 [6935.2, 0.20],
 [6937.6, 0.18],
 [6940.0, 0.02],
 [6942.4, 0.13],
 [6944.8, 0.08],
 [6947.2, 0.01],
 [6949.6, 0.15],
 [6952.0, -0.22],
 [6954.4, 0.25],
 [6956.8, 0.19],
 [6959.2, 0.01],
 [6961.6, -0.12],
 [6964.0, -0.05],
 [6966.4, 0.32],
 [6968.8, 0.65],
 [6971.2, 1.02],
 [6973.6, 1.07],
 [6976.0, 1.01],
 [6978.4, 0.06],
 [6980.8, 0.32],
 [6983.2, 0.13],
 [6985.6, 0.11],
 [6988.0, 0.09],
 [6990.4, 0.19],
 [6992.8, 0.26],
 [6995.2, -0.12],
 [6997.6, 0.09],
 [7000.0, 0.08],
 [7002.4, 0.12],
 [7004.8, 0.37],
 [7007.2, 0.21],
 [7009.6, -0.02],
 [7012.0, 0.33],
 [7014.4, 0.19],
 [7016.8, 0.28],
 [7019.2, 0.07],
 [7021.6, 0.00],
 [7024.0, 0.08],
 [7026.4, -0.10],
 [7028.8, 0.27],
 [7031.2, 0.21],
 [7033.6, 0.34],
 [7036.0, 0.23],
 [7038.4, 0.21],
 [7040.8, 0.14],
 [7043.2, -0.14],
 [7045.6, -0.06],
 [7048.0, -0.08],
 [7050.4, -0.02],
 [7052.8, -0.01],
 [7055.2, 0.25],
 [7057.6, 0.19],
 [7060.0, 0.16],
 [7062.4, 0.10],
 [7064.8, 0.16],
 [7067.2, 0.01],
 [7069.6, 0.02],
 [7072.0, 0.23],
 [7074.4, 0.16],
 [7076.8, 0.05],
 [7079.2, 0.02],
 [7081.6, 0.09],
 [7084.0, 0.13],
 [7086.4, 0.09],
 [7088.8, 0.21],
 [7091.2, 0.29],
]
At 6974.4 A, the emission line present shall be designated [O II]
